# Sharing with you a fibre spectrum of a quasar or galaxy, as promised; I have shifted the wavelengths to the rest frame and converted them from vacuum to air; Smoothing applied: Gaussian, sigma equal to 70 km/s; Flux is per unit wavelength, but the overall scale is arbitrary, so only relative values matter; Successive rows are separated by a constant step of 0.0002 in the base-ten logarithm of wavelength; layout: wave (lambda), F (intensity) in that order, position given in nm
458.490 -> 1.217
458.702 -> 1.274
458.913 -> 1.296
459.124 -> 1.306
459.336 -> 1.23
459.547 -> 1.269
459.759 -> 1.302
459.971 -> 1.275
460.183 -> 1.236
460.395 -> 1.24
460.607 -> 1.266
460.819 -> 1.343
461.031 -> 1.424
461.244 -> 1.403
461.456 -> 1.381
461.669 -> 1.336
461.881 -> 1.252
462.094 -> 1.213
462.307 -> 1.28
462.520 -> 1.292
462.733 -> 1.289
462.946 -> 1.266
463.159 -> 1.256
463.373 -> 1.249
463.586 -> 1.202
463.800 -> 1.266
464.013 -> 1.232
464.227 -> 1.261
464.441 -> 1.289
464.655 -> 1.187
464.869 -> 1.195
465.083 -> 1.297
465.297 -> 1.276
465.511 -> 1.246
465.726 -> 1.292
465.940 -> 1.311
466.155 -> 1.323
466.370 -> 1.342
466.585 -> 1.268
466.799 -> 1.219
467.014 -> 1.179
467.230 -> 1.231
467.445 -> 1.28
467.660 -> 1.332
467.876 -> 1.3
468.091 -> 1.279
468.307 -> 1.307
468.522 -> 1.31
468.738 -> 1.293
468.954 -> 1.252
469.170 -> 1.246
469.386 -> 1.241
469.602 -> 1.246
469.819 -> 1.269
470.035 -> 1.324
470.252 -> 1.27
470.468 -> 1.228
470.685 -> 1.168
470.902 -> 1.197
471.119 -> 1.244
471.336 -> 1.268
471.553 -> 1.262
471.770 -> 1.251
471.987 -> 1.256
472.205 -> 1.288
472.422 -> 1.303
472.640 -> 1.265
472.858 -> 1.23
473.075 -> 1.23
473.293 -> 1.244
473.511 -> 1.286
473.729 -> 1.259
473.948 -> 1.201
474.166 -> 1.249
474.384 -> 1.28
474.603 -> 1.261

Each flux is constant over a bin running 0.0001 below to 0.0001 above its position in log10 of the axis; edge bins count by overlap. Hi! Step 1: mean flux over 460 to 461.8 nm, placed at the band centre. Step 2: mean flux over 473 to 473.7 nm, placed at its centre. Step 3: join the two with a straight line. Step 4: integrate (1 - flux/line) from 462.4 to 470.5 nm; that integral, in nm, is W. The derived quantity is 0.167 nm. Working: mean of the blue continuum 1.33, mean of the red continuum 1.26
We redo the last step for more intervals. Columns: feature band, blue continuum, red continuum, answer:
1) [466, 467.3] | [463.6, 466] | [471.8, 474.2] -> -0.01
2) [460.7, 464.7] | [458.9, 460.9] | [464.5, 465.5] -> -0.09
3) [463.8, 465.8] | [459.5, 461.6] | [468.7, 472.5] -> 0.06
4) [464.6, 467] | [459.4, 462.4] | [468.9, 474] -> 0.02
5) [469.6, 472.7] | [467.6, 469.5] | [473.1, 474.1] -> 0.02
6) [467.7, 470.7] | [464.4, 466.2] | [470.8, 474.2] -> -0.03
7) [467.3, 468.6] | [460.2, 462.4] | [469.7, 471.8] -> -0.03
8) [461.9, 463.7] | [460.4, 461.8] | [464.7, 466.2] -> 0.09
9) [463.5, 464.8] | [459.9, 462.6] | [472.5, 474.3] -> 0.05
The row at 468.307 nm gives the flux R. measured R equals 1.307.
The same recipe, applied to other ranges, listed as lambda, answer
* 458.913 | 1.296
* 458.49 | 1.217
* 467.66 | 1.332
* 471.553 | 1.262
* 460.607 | 1.266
